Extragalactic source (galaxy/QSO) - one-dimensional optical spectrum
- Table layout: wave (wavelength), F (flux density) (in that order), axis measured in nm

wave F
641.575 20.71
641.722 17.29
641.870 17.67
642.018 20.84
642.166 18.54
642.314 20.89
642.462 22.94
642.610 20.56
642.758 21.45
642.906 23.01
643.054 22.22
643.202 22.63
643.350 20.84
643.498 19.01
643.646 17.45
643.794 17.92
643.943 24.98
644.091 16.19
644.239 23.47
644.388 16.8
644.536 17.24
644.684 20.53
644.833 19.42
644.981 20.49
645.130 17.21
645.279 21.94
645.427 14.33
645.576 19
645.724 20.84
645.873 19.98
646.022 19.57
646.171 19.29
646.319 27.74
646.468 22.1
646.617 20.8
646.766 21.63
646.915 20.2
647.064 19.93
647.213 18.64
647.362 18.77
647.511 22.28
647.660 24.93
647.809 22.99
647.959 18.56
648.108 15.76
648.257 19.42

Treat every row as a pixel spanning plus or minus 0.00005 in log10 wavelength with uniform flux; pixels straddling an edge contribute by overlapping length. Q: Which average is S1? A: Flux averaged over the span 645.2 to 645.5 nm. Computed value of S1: 18.1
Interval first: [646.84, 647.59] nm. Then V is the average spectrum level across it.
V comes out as 20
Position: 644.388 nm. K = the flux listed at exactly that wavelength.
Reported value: 16.8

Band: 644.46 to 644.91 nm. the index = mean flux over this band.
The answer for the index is 19.1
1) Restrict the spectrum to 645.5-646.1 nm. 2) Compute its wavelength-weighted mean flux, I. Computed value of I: 19.8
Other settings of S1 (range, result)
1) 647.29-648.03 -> 21.5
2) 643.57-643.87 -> 17.7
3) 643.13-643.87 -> 19.6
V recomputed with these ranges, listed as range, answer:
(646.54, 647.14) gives 20.6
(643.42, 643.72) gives 18.3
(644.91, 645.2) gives 18.8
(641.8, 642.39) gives 19.5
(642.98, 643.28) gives 22.4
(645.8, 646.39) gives 21.6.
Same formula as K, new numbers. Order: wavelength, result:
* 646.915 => 20.2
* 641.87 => 17.67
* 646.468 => 22.1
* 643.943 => 24.98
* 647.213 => 18.64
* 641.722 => 17.29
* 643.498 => 19.01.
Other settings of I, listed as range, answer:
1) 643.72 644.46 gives 19.9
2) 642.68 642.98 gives 22.2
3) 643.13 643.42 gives 21.8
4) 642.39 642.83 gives 21.6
